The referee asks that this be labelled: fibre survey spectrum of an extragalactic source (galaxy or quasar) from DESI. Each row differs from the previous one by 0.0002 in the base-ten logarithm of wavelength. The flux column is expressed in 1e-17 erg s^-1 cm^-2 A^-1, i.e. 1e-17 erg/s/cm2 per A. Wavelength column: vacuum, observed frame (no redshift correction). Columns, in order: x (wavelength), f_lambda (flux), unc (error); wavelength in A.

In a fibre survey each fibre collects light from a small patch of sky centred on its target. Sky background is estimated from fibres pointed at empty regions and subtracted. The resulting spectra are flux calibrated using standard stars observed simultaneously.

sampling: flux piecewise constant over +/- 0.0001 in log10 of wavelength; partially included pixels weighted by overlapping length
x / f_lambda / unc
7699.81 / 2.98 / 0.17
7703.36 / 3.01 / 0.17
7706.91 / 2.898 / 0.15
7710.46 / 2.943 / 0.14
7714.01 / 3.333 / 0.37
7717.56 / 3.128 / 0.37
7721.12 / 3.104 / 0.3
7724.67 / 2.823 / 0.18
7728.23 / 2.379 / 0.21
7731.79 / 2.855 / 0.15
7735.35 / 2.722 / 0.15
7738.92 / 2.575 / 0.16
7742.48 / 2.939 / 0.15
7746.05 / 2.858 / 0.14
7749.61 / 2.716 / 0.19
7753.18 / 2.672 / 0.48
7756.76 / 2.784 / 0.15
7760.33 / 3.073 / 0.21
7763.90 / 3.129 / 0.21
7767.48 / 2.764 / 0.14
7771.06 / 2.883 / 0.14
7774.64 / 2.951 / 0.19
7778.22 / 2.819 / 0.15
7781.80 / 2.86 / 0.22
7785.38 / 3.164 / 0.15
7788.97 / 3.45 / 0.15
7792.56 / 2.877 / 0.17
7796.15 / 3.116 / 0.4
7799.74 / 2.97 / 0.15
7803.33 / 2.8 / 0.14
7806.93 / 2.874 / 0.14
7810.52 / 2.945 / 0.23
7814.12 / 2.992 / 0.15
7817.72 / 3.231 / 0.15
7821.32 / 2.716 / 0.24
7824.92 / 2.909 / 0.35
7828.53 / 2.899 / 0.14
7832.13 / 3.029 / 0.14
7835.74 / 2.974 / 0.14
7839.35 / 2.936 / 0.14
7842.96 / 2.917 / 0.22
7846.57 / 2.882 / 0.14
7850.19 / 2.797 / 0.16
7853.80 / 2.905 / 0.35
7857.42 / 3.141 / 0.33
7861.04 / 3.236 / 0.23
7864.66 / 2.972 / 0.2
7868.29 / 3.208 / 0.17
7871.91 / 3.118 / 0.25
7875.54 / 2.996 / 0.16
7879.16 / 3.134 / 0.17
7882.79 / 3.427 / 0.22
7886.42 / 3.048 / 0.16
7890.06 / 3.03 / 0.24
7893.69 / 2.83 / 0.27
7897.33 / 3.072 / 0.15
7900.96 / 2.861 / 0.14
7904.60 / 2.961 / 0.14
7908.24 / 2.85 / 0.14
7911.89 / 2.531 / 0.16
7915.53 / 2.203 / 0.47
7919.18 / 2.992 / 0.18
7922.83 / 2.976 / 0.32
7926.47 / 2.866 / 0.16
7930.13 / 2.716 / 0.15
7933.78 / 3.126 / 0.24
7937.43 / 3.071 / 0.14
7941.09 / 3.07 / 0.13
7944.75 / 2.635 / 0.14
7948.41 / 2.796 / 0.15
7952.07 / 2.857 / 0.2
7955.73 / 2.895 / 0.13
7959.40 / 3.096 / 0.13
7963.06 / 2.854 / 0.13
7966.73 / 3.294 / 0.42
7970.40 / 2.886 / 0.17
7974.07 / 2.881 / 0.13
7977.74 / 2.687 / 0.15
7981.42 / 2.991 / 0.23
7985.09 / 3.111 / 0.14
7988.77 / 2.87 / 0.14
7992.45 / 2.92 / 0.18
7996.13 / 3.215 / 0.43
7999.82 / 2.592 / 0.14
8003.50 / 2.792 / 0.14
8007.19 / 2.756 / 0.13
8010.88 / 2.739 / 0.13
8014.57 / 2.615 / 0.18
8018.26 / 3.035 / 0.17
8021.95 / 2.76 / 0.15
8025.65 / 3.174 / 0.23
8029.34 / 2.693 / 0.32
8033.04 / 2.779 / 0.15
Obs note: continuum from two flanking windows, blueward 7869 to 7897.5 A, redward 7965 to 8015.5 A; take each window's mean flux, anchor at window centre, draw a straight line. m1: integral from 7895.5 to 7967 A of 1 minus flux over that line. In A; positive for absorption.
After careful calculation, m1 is 2.8 A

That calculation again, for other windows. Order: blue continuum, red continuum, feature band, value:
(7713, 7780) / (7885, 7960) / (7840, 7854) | 0.0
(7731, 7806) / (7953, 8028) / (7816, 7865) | -1.0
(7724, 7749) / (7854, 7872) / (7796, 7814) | 0.1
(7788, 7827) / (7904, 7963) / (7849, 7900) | -2.7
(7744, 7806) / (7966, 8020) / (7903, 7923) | 1.2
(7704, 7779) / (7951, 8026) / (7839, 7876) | -1.6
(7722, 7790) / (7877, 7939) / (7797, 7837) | -0.8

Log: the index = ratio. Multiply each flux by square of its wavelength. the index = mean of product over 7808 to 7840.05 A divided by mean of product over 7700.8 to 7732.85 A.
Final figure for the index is 1.03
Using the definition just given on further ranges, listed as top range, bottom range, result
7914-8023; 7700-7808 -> 1.04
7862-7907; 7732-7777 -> 1.11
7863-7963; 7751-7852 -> 1.03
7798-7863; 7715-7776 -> 1.06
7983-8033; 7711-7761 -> 1.08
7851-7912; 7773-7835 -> 1.04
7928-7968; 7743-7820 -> 1.04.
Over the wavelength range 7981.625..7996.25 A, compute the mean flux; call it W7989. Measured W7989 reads 3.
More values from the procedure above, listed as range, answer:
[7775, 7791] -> 3.06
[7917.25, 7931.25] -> 2.89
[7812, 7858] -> 2.94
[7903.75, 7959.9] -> 2.84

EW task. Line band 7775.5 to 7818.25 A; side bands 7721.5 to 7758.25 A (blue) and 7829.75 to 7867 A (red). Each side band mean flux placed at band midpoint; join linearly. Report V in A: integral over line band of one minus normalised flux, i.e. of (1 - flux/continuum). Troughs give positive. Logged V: -1.96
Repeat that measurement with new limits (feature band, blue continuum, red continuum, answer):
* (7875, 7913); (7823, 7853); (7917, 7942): -0.53 A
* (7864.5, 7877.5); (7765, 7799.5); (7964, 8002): -0.52 A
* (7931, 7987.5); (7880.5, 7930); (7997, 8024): -2.27 A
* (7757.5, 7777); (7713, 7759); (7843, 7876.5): -0.45 A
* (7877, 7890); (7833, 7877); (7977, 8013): -0.85 A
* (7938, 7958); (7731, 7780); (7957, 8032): 0.11 A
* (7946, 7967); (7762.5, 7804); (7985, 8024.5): -0.39 A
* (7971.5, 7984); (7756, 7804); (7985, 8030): 0.03 A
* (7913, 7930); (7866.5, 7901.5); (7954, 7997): 1.62 A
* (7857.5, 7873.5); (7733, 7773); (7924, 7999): -1.37 A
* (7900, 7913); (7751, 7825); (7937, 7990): 0.55 A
